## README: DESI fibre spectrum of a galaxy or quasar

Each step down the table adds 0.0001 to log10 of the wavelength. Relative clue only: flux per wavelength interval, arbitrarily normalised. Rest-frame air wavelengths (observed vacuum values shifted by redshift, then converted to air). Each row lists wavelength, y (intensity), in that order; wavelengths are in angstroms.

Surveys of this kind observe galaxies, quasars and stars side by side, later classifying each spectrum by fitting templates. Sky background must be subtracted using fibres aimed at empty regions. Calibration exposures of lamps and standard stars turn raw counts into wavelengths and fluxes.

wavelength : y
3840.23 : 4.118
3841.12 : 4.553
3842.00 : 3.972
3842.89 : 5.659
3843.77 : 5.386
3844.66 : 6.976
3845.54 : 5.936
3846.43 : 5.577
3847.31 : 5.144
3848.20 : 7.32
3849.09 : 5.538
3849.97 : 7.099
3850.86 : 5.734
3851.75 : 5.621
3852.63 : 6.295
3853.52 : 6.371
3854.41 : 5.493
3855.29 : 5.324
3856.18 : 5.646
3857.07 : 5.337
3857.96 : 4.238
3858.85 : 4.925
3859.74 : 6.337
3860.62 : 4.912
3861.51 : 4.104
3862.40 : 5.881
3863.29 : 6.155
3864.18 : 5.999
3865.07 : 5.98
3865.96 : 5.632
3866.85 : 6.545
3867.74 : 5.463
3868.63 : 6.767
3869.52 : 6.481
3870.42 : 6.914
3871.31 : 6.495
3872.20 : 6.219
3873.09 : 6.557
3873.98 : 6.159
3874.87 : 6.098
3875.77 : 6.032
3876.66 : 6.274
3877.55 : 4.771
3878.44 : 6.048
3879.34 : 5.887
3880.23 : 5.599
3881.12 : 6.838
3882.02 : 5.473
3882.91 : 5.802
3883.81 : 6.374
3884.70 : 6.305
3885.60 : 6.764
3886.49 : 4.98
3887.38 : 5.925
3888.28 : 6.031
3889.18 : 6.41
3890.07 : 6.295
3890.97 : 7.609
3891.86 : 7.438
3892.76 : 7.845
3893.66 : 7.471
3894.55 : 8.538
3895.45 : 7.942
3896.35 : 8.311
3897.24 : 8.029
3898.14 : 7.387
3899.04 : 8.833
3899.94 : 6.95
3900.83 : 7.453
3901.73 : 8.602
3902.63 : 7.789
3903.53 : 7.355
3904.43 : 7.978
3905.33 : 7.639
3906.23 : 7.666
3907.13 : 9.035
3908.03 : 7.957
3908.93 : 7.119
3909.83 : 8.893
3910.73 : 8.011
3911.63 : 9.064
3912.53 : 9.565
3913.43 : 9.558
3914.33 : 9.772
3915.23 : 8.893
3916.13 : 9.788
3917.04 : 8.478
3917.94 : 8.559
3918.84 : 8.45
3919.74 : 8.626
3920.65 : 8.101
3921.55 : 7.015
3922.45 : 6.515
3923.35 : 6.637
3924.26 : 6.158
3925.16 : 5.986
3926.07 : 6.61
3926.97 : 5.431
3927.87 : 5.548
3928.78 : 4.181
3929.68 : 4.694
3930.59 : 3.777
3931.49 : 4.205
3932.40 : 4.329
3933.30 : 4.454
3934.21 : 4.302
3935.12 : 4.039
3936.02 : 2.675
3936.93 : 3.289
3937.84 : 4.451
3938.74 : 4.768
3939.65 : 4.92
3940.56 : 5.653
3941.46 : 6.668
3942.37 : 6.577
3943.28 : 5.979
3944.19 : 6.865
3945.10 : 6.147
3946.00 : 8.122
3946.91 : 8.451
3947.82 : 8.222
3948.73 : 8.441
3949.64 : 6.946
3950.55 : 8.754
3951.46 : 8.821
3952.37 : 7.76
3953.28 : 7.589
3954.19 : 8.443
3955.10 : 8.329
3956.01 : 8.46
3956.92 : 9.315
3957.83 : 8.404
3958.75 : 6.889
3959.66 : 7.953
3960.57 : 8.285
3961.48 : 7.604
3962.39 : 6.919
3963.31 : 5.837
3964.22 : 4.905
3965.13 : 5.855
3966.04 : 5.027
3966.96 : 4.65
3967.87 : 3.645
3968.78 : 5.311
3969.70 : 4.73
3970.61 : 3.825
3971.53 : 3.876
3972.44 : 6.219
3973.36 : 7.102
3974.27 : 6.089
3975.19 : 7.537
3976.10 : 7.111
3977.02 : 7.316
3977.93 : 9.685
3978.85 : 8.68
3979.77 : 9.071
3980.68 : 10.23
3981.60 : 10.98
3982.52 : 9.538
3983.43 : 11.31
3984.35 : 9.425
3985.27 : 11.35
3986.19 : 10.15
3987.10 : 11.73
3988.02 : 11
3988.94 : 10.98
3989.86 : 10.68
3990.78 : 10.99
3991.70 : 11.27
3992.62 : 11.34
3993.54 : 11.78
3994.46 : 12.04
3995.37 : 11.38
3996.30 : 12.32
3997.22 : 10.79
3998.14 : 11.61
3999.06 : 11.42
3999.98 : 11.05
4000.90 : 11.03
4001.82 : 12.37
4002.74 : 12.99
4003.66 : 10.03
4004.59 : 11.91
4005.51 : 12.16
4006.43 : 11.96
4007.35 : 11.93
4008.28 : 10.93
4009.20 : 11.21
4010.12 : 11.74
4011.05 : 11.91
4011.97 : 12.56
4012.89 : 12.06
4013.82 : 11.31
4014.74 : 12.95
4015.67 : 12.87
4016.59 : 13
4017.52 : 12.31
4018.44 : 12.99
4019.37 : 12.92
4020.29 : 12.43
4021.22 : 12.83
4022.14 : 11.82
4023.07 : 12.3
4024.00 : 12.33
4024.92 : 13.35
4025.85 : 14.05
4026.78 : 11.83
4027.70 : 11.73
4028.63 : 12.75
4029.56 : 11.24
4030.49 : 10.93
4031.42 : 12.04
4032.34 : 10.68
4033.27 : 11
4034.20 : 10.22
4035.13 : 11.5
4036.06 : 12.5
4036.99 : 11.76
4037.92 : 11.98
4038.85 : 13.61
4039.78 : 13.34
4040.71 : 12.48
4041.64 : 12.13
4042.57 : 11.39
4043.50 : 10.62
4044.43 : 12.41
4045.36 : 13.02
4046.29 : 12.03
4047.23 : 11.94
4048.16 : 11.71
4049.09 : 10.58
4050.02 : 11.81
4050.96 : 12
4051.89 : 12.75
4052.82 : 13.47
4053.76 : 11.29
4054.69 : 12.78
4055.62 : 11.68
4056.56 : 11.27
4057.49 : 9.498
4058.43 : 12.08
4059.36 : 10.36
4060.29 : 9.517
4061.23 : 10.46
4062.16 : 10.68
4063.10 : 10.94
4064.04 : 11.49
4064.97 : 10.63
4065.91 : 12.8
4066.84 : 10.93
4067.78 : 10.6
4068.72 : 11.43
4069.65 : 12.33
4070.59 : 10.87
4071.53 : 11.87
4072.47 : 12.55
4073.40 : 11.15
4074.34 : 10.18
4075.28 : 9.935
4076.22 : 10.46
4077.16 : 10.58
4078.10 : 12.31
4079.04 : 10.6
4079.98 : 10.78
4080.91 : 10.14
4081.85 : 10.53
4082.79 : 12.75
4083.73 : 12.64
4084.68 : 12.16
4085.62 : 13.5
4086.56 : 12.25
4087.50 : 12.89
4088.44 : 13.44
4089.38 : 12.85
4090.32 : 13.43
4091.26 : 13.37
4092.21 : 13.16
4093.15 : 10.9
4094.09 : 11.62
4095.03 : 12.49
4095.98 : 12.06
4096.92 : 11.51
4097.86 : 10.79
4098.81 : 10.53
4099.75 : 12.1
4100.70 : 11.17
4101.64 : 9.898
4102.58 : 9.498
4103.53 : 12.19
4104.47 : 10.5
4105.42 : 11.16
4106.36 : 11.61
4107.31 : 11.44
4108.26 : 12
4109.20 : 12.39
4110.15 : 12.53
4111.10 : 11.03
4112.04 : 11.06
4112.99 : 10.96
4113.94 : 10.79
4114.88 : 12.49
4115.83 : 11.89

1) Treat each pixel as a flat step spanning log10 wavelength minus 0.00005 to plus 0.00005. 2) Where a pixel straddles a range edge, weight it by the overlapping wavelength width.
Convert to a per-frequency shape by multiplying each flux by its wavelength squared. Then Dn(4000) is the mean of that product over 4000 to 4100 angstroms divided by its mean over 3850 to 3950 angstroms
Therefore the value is 1.94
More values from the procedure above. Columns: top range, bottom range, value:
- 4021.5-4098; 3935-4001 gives 1.53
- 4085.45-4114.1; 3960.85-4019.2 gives 1.27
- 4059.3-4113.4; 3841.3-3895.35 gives 2.12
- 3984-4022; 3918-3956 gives 1.92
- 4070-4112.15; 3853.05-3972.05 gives 1.92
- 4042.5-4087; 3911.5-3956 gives 1.81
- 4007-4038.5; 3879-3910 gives 1.78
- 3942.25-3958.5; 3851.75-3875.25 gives 1.41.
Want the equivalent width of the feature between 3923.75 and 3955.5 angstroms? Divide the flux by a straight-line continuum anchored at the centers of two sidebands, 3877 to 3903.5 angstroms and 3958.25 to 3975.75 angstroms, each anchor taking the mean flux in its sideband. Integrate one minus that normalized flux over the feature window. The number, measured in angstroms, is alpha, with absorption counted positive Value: 1.0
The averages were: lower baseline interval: 6.89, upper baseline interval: 5.92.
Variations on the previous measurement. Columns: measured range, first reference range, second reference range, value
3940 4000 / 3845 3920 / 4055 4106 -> 4.0 angstroms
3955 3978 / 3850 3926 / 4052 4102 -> 6.1 angstroms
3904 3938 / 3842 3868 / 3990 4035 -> 5.8 angstroms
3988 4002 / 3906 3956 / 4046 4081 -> -3.6 angstroms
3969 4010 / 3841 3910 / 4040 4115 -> -2.7 angstroms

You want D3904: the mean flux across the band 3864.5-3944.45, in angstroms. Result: 6.67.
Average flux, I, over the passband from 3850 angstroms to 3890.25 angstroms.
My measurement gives 5.91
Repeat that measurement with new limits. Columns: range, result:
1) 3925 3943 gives 4.82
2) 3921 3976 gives 6.18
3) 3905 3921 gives 8.63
